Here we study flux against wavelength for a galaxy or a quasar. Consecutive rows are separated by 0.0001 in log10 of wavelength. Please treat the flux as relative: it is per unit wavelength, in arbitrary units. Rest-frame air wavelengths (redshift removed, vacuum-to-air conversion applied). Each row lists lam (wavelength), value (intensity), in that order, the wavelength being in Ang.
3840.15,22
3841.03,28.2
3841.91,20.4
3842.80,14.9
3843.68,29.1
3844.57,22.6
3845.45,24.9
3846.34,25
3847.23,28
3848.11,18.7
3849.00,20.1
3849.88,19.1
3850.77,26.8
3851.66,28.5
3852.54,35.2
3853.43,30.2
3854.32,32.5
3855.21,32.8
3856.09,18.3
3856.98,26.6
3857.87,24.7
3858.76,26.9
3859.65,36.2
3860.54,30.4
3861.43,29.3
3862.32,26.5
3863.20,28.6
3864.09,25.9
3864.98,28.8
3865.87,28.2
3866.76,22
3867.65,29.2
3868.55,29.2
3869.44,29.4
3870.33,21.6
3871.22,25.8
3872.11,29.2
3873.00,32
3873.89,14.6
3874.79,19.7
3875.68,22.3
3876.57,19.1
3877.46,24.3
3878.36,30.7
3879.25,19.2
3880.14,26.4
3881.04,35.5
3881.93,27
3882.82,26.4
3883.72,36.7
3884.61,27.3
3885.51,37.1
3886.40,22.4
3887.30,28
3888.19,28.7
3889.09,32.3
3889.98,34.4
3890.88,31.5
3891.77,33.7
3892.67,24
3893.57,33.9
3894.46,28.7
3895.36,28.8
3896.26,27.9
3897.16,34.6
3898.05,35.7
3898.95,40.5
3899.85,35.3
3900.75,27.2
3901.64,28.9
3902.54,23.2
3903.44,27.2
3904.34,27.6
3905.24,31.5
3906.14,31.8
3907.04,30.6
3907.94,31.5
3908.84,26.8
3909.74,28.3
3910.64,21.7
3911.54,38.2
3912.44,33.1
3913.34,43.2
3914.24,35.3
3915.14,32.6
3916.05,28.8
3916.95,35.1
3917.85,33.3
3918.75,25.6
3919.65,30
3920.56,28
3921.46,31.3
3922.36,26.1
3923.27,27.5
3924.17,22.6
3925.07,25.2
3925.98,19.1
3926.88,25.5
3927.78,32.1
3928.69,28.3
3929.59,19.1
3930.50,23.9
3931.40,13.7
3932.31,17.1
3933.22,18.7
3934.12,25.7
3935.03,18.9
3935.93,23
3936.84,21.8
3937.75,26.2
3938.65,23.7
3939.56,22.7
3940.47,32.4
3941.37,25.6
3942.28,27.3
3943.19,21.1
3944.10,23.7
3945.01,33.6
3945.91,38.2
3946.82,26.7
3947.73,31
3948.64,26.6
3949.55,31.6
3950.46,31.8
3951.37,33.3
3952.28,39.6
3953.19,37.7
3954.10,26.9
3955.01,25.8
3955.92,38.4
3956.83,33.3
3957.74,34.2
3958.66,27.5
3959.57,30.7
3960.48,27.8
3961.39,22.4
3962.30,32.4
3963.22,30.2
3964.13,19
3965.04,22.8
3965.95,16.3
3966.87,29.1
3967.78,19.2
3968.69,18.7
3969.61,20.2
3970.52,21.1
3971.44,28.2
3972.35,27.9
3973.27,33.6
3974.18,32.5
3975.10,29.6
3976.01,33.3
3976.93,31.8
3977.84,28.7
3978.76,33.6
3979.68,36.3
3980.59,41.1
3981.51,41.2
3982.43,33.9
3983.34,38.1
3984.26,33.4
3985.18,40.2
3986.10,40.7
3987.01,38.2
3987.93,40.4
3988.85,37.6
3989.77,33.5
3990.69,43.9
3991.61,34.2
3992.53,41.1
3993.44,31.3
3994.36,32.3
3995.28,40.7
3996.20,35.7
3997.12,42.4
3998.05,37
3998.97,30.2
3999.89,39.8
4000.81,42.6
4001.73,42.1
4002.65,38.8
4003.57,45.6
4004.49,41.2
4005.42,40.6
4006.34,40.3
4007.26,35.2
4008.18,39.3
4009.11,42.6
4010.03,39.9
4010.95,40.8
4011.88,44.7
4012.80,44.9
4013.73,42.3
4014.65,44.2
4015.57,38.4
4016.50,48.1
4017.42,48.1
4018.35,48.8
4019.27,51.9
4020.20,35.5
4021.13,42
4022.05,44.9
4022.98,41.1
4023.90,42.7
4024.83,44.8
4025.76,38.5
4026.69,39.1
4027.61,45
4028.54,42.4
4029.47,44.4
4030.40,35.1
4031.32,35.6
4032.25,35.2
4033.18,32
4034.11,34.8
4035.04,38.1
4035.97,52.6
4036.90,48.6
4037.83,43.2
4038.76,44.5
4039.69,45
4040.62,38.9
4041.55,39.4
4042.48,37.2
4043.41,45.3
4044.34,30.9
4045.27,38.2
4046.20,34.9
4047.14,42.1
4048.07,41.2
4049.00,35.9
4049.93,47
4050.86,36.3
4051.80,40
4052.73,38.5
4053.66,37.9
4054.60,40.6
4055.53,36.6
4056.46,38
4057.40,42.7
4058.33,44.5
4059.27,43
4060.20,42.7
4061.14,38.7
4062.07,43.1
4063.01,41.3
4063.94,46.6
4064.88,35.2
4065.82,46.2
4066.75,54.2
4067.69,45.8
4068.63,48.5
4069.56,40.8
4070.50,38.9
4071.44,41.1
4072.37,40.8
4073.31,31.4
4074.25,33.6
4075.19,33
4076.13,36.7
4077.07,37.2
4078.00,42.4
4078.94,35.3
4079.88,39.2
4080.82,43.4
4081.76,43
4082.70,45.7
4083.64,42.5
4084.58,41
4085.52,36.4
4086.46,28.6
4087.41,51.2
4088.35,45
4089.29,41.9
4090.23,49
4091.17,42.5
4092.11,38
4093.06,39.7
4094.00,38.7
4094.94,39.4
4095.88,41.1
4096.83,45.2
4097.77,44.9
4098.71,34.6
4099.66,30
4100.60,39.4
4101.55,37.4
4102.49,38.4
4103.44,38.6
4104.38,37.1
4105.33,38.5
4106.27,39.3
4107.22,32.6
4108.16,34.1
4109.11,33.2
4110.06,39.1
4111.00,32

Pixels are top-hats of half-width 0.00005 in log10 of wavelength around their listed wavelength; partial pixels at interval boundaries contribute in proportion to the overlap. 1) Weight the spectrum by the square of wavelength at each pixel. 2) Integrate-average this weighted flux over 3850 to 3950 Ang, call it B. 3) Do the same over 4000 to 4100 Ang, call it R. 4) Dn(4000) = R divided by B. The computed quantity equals 1.58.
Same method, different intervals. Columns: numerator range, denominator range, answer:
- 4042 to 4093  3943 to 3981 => 1.46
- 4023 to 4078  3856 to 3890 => 1.63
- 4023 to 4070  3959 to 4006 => 1.27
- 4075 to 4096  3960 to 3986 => 1.45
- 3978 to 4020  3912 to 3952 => 1.51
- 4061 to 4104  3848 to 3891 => 1.65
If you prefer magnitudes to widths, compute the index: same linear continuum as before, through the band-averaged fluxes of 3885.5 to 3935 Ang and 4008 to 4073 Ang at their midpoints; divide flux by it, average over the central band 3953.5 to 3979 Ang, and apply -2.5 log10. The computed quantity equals 0.23 mag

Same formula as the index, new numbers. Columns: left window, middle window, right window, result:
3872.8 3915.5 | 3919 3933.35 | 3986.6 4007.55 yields 0.30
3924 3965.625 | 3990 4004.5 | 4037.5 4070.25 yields -0.14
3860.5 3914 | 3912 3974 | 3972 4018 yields 0.22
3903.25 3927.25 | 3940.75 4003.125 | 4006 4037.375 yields 0.13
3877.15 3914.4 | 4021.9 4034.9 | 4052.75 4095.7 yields -0.04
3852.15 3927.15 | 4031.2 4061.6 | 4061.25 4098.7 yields -0.03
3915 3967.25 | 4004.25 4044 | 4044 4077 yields -0.16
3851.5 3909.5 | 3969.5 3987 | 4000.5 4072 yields 0.11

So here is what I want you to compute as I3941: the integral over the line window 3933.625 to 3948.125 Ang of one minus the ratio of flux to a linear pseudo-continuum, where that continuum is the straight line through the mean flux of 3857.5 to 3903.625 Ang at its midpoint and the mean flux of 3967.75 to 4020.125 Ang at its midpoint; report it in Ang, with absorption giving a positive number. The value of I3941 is 3.02 Ang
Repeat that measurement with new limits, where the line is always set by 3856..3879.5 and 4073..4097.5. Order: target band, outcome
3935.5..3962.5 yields 1.83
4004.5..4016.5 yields -2.06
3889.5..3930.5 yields -1.59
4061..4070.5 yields -1.24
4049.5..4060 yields -0.64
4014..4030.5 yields -3.29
